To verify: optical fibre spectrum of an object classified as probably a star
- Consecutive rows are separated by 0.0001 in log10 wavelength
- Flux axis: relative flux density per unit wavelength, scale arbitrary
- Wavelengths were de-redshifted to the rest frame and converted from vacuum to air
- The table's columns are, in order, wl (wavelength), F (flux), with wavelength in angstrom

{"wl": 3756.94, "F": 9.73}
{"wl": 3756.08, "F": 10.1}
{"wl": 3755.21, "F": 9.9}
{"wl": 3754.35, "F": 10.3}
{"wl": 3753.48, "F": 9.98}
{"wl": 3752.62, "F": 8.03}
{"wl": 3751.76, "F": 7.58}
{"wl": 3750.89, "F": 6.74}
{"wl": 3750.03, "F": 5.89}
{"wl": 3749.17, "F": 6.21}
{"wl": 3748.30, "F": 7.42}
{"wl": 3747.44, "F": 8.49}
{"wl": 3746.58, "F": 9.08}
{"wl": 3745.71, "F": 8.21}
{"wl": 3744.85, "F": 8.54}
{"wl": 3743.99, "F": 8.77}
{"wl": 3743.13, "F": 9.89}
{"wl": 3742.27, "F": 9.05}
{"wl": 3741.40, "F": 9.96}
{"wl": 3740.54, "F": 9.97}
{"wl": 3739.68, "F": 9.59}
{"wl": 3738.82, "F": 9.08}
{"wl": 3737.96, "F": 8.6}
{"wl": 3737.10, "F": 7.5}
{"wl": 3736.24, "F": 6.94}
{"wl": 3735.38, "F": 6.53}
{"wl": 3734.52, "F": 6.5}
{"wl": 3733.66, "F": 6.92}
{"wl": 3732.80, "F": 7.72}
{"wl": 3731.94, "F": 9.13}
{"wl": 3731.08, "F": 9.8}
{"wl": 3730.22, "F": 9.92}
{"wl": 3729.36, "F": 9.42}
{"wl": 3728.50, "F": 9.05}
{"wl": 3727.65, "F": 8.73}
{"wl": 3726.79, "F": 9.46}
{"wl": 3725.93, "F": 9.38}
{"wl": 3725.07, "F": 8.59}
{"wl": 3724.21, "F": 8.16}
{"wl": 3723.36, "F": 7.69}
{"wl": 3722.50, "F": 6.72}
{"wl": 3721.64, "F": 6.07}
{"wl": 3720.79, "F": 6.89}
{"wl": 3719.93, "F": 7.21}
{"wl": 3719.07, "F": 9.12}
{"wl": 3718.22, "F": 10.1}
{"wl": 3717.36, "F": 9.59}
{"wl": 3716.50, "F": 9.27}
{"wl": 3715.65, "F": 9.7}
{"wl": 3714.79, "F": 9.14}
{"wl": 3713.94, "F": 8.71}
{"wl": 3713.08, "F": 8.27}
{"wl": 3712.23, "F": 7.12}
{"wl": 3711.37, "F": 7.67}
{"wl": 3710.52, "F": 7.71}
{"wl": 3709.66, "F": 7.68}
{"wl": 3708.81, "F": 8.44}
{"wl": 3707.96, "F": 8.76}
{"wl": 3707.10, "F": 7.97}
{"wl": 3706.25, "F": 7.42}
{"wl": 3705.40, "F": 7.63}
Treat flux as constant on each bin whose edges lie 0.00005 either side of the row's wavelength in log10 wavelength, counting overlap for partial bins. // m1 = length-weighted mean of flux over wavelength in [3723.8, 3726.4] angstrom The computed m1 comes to 8.7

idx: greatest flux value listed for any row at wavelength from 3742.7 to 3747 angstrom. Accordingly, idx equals 9.89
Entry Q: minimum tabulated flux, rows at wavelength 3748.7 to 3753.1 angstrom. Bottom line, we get 5.89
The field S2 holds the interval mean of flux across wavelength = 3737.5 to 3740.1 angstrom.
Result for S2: 9.08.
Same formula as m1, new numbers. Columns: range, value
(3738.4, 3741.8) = 9.66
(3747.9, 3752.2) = 6.76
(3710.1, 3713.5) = 7.7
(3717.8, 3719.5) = 9.63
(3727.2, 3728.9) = 8.93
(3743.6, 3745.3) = 8.67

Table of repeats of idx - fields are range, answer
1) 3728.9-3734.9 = 9.92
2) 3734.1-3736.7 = 6.94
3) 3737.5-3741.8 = 9.97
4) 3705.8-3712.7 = 8.76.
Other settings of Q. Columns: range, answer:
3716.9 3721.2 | 6.89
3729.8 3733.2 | 7.72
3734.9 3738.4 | 6.53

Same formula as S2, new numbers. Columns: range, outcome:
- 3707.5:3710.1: 8.28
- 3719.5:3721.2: 7.03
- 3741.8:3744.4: 9.23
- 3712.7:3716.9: 9.03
